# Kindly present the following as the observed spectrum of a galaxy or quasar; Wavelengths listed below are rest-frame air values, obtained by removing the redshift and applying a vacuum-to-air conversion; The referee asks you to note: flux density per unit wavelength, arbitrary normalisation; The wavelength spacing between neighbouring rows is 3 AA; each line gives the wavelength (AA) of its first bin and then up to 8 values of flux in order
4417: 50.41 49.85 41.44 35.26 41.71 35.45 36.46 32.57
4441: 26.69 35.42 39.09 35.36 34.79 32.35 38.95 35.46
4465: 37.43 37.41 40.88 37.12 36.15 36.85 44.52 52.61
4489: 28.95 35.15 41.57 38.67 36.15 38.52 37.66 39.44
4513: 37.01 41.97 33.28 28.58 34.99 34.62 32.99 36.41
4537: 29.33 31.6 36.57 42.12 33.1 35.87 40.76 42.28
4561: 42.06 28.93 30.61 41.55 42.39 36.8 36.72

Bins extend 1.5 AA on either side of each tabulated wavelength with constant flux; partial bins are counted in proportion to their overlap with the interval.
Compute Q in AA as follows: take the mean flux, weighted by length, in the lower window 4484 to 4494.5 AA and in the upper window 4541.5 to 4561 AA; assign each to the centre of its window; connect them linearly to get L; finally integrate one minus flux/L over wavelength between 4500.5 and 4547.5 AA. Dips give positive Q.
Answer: 4.03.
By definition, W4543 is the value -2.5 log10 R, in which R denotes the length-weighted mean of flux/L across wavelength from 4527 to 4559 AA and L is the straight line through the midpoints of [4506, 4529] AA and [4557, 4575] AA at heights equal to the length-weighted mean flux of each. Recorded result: 0.03 mag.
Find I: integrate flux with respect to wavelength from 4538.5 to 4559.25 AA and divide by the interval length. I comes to 37.4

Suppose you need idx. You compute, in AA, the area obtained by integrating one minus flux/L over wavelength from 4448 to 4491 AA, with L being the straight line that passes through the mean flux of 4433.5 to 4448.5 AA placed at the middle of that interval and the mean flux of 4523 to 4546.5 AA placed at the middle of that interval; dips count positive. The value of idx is -4.54 AA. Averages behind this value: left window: 34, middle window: 37.8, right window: 34.4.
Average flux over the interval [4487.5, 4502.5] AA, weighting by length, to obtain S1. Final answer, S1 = 36.1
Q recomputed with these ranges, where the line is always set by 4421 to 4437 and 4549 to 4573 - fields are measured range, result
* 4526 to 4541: 1.8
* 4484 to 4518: -0.9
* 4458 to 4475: 0.1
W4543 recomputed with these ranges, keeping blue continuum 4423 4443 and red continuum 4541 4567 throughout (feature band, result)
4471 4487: -0.14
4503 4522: -0.02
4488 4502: 0.00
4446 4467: -0.02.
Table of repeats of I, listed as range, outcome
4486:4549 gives 36.1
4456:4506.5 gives 38.3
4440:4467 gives 35.3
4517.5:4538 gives 33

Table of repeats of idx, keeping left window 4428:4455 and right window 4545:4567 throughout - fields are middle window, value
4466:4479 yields -0.78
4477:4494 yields -1.62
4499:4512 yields -0.58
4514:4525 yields 0.55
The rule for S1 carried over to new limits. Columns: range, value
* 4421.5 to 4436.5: 38.1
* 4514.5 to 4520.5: 37.6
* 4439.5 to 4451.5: 34.1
